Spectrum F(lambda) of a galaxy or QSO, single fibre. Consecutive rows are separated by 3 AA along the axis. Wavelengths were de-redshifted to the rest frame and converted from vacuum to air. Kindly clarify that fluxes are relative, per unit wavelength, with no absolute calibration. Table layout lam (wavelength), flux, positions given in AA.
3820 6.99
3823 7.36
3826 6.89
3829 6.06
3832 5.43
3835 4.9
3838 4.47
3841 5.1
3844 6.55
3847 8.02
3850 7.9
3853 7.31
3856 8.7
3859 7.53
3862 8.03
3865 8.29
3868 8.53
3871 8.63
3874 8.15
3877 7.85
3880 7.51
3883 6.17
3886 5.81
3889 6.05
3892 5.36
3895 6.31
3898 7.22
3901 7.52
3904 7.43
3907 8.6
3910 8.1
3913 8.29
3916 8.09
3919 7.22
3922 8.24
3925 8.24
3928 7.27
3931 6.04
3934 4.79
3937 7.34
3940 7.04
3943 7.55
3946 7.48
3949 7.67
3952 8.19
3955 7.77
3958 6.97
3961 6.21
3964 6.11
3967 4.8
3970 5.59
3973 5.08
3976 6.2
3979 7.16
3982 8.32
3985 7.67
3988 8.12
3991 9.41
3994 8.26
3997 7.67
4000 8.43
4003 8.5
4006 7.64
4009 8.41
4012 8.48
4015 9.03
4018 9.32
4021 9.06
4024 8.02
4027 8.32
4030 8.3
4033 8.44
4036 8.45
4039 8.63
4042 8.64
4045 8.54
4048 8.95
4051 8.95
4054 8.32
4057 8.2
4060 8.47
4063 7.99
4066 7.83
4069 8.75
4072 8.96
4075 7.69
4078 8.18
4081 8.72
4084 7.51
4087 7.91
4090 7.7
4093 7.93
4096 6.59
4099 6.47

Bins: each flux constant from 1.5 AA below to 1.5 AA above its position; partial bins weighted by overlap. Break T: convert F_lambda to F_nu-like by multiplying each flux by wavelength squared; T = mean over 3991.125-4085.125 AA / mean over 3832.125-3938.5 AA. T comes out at 1.27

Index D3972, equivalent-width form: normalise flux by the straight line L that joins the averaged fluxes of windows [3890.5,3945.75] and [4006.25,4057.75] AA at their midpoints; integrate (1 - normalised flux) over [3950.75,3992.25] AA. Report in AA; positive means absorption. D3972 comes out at 4.9 AA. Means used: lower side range 7.26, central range 6.95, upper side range 8.57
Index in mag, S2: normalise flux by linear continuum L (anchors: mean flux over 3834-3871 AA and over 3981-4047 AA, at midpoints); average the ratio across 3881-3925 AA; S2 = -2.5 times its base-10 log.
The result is 0.06 mag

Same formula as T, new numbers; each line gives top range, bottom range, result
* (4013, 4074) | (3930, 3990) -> 1.30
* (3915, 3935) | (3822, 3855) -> 1.17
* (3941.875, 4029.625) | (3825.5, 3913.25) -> 1.15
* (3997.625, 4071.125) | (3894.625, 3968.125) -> 1.23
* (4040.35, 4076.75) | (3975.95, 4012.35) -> 1.08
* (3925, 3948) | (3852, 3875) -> 0.88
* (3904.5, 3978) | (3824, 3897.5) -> 1.06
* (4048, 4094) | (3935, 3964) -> 1.21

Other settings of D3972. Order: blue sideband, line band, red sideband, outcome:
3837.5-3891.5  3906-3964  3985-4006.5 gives 3.13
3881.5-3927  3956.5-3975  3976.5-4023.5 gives 4.95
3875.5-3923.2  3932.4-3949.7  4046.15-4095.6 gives 1.23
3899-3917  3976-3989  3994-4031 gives 1.07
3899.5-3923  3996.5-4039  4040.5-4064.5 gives -0.47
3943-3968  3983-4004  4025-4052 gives -1.60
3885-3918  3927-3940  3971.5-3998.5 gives 1.63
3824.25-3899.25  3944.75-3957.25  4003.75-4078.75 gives -0.08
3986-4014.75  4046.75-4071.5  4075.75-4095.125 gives -1.19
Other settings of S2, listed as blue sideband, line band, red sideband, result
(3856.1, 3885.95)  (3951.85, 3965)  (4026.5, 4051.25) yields 0.18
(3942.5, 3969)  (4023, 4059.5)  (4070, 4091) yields -0.10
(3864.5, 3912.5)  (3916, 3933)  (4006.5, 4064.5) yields 0.04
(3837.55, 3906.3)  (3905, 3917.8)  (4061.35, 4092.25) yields -0.12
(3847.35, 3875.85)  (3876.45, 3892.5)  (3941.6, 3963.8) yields 0.22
